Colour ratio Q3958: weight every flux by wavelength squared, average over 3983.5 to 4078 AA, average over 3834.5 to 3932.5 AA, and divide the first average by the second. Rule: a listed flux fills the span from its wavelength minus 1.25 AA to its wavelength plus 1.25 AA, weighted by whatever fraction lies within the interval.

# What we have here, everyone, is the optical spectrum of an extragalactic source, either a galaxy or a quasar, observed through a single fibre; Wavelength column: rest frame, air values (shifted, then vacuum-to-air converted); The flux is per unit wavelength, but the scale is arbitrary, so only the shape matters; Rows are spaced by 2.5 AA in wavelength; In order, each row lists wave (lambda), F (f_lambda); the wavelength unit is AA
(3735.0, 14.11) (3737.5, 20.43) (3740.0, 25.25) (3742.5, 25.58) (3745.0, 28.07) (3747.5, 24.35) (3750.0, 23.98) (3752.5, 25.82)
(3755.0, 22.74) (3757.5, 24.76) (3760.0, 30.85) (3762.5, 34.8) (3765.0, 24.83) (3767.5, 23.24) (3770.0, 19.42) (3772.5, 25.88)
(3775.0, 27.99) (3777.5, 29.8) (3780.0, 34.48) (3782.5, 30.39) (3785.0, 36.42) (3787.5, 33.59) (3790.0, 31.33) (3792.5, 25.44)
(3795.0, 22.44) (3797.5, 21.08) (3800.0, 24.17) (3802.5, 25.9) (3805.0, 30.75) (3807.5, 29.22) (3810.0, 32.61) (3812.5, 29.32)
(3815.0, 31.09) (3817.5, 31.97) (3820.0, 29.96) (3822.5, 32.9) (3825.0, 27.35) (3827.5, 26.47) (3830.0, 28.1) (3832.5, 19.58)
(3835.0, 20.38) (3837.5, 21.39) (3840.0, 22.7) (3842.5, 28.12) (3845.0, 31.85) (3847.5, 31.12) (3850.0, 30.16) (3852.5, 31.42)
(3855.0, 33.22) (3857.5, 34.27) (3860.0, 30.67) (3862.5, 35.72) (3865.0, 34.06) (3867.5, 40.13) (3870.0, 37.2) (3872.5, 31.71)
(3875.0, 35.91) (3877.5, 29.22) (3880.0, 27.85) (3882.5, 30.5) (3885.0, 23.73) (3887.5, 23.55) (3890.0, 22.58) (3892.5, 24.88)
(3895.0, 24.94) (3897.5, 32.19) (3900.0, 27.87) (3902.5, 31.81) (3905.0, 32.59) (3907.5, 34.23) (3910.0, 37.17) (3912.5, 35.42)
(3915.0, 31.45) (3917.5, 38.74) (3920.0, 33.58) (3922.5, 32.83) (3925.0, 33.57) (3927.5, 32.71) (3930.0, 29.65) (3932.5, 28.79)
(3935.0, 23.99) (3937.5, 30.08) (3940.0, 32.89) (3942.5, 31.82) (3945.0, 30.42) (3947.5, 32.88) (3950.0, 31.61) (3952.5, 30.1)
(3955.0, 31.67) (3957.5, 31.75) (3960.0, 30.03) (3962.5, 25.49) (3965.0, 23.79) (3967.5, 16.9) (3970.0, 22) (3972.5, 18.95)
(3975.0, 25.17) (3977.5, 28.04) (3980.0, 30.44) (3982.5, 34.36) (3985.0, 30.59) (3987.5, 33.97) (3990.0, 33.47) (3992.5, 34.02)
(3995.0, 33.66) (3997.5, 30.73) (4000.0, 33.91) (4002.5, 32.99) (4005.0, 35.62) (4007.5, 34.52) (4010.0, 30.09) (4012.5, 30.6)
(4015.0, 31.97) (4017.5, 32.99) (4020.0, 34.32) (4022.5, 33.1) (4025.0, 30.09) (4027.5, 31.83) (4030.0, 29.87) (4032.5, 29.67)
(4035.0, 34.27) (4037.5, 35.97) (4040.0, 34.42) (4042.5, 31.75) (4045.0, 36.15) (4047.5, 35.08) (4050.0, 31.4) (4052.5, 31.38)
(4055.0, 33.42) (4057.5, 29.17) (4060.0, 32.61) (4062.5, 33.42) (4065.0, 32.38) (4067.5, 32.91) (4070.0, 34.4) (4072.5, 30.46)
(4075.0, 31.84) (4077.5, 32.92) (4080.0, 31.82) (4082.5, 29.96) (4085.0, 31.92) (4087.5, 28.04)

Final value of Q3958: 1.14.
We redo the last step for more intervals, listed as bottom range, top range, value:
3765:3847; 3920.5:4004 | 1.17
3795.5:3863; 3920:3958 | 1.16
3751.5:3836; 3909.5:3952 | 1.24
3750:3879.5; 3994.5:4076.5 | 1.26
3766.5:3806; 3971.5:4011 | 1.26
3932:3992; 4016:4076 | 1.18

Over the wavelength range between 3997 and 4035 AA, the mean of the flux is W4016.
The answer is 32.3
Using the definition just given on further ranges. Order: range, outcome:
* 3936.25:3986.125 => 28.4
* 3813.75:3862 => 28.7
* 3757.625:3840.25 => 27.8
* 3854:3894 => 30.9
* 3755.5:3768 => 27.7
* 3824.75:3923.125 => 30.2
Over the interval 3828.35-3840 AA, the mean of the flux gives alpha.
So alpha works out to 22.5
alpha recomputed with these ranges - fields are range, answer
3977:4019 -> 32.6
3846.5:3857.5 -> 31.8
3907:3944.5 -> 32.4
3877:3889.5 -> 26.6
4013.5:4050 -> 32.9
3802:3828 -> 30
